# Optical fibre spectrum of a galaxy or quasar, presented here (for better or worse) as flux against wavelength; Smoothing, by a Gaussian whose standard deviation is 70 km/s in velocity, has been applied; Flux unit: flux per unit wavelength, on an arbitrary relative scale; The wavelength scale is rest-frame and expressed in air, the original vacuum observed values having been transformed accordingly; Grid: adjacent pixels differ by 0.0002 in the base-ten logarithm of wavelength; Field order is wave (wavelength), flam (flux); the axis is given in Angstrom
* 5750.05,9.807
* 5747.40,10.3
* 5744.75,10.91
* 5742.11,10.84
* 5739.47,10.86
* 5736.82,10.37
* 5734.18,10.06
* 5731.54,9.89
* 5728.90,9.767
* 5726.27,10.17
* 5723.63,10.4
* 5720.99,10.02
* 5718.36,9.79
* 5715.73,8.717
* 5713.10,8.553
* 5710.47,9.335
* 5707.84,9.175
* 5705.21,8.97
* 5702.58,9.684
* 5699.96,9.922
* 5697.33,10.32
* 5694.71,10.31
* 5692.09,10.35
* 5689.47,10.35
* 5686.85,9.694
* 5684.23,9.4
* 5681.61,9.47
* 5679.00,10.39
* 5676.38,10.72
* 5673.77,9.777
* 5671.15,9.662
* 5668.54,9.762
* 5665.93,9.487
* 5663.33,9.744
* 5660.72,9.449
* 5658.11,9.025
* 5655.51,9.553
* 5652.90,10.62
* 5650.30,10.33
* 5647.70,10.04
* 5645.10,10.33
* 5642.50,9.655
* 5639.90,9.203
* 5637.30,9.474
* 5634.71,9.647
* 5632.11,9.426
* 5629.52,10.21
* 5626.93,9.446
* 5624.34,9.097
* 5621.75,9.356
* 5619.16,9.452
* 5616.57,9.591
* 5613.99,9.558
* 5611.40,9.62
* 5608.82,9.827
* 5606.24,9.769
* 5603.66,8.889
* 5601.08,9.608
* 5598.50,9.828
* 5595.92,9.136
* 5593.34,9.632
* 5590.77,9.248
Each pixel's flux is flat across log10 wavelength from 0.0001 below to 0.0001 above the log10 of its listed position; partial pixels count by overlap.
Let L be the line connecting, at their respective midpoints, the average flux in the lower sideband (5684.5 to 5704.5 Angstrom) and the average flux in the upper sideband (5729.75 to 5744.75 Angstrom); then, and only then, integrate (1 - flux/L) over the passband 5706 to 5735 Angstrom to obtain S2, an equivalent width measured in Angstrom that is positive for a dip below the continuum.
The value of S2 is 1.9 Angstrom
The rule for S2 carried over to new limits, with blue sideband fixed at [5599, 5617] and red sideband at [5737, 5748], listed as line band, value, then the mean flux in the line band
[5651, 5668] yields 0.56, 9.68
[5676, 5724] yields 2.84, 9.74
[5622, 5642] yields 0.56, 9.5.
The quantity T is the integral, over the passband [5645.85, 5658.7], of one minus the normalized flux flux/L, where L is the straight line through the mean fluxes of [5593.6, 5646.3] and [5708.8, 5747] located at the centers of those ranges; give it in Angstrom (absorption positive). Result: -0.40 Angstrom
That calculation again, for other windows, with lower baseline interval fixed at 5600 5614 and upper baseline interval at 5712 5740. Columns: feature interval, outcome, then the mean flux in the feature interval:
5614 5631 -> 0.1 Angstrom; 9.53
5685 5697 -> -0.5 Angstrom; 10.2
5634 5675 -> -0.3 Angstrom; 9.74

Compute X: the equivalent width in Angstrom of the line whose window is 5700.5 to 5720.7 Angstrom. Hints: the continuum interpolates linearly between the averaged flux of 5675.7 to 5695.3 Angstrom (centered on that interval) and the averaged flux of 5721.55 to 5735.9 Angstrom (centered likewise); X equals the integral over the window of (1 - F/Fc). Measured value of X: 1.6 Angstrom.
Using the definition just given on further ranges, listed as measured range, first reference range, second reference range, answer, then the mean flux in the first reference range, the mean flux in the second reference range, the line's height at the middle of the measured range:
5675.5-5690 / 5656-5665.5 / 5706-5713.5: -1.1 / 9.43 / 9.07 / 9.27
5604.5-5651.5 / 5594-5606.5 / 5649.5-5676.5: -0.4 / 9.42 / 9.78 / 9.58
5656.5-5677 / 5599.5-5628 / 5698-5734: -0.3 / 9.48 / 9.6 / 9.54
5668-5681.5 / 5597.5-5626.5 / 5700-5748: -0.4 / 9.5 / 9.88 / 9.71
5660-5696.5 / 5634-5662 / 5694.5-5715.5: -1.2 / 9.76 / 9.45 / 9.59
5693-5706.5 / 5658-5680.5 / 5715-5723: -0.2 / 9.82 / 9.65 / 9.71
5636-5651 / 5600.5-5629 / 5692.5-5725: -0.5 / 9.49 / 9.62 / 9.53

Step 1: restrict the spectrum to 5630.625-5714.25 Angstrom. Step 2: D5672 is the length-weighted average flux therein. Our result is 9.75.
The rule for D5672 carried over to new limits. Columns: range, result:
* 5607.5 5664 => 9.67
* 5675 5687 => 9.96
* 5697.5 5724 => 9.46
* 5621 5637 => 9.54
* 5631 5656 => 9.84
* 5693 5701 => 10.2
